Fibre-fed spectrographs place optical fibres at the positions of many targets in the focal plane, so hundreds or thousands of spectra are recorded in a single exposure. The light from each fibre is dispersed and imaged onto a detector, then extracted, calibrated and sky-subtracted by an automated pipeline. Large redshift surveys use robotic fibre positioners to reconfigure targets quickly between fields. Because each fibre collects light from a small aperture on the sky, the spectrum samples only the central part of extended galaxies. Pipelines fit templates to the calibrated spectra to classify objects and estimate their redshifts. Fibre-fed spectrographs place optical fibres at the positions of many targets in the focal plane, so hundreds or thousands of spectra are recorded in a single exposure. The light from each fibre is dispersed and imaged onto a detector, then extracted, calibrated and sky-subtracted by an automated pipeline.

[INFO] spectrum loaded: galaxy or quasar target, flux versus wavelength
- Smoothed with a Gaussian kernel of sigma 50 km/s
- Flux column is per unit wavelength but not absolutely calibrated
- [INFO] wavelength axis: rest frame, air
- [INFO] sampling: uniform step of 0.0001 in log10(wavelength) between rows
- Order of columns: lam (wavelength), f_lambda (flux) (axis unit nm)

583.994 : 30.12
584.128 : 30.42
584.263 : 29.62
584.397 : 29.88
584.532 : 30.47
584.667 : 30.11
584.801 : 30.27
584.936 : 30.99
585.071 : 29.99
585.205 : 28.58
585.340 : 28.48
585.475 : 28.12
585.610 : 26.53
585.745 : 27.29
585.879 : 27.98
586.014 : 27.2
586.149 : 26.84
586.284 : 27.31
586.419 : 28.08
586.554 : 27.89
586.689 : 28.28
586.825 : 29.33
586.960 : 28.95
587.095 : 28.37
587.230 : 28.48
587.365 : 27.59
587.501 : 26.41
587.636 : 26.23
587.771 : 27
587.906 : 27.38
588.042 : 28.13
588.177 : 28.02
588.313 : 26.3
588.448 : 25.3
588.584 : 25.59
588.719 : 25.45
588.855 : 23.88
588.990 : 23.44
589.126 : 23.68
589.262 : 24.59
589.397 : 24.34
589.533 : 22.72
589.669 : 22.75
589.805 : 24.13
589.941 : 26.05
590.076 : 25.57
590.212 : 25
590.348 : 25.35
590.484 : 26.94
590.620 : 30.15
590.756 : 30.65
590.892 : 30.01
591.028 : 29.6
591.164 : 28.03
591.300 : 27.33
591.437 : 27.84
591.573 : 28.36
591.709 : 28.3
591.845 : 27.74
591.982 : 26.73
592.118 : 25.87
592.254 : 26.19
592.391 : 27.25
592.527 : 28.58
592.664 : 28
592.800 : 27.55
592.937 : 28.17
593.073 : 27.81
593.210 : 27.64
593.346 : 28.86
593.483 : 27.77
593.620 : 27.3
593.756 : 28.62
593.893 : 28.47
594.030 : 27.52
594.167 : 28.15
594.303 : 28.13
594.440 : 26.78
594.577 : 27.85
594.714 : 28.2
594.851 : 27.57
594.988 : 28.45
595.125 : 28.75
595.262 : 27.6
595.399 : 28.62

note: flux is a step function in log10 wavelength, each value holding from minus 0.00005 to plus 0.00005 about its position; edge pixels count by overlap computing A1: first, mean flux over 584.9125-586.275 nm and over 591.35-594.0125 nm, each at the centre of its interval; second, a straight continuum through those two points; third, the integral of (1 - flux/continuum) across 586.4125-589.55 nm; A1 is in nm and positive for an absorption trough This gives 0.16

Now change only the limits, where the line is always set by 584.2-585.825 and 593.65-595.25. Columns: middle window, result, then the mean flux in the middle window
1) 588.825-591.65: 0.23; 26.3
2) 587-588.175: 0.06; 27.5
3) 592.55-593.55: 0.01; 28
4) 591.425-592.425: 0.04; 27.3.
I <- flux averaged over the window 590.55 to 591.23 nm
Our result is 29.7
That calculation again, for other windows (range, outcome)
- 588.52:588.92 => 25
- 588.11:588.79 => 26.1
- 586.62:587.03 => 28.8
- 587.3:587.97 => 26.9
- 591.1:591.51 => 27.7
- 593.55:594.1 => 28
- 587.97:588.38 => 27.4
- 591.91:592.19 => 26.3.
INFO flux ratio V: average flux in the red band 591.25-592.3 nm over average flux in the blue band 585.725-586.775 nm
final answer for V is 1.0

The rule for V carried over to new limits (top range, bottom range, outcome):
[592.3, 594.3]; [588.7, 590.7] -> 1.12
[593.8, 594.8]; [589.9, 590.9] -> 1.02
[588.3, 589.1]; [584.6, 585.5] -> 0.84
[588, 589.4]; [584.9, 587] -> 0.90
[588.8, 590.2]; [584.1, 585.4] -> 0.81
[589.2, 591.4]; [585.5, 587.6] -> 0.95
